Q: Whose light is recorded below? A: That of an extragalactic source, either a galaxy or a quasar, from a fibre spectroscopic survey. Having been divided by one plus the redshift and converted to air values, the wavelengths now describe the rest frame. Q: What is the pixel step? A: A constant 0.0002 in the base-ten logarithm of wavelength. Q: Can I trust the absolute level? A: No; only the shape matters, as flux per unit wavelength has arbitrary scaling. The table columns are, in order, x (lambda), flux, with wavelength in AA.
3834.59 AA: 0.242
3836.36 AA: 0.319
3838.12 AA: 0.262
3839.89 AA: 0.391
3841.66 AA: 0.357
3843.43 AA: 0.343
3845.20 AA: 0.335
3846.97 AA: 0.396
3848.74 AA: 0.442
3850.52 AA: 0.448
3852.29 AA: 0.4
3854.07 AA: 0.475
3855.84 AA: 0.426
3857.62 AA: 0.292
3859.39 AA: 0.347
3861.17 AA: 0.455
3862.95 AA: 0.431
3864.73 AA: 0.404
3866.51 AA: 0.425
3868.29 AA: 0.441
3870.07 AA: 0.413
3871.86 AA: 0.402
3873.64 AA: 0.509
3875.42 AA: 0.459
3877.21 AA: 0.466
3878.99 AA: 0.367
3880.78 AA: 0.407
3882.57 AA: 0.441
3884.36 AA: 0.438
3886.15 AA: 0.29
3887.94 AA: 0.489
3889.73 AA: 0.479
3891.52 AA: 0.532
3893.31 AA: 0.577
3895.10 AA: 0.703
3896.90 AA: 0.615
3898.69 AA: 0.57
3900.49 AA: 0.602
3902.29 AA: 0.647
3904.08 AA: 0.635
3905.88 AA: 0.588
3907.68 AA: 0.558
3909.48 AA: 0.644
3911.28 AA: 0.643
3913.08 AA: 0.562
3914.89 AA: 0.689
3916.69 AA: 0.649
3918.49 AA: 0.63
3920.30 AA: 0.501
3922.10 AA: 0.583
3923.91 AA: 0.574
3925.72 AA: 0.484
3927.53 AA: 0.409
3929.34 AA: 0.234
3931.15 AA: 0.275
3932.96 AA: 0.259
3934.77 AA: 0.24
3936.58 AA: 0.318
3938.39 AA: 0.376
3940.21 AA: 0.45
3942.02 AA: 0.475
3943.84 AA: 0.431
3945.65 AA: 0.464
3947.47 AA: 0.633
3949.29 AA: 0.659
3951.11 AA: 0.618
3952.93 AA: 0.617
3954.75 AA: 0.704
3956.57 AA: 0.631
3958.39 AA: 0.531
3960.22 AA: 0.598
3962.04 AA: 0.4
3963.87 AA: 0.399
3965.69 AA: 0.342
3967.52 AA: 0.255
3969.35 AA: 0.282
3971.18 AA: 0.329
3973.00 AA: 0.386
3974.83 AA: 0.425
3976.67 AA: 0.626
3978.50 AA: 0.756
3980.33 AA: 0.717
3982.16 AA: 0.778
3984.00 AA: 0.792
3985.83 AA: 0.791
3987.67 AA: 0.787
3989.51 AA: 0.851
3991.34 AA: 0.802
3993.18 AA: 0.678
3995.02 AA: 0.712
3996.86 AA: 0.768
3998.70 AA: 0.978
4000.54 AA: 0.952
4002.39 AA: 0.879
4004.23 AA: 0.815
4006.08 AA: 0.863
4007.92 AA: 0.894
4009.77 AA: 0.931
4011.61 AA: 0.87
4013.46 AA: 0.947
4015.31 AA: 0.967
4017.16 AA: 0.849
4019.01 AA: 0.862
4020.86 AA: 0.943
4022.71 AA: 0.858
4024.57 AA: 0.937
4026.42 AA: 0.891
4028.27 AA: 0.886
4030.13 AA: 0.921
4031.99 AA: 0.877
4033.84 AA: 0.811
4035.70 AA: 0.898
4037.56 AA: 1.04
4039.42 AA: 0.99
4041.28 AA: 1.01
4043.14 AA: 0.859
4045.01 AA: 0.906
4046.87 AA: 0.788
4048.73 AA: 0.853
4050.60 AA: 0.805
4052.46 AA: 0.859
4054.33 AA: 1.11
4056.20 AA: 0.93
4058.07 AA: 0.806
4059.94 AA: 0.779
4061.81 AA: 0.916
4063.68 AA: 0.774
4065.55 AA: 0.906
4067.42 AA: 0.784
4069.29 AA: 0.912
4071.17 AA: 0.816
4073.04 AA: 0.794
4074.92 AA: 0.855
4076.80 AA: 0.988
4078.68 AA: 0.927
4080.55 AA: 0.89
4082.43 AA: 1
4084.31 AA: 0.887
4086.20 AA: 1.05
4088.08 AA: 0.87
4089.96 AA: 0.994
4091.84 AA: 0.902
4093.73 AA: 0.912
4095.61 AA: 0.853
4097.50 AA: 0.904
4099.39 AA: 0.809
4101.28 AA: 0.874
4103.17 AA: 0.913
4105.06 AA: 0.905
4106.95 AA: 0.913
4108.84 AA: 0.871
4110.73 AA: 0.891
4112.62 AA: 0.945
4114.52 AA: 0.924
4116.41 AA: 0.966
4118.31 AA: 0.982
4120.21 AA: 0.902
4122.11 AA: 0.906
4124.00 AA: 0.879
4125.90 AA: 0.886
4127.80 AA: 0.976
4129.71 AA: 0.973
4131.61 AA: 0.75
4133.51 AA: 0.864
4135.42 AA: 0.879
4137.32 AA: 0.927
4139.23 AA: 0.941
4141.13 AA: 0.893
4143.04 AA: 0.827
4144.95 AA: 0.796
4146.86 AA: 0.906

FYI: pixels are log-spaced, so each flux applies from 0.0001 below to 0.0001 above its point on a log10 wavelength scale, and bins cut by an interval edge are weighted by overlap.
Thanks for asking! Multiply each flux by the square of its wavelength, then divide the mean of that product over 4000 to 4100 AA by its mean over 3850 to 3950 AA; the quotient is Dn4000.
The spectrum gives 2.0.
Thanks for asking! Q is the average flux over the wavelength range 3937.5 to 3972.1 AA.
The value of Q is 0.484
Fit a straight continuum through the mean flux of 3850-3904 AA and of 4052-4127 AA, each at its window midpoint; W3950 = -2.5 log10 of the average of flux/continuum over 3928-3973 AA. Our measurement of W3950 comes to 0.376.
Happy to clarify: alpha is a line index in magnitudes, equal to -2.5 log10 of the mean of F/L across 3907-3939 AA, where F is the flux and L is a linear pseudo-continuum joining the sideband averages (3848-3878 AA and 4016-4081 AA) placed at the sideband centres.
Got 0.18 mag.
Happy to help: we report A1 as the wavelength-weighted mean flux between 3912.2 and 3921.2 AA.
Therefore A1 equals 0.606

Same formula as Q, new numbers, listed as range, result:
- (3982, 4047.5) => 0.873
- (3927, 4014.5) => 0.605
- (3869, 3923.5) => 0.537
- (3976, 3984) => 0.731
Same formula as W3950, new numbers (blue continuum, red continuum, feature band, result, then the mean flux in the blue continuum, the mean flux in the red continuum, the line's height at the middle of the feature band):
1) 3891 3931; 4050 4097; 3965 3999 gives 0.14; 0.569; 0.894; 0.711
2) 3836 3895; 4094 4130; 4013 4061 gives -0.19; 0.419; 0.908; 0.759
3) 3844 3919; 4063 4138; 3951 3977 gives 0.34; 0.493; 0.899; 0.646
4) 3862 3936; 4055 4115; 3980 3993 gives -0.16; 0.493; 0.891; 0.681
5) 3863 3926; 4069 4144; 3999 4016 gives -0.24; 0.526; 0.904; 0.727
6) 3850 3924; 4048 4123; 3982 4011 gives -0.15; 0.505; 0.897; 0.721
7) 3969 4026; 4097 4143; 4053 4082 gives -0.04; 0.782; 0.902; 0.85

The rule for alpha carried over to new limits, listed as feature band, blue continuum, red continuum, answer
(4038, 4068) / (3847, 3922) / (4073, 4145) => -0.10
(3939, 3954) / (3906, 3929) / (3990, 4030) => 0.22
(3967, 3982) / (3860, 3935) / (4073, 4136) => 0.30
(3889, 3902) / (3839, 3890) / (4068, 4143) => -0.23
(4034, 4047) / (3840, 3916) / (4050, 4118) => -0.15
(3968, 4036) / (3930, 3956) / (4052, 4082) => -0.18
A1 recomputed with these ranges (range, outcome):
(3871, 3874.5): 0.456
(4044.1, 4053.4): 0.843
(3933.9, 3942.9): 0.372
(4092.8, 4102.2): 0.87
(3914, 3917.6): 0.67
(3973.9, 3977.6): 0.525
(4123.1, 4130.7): 0.927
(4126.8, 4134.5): 0.89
